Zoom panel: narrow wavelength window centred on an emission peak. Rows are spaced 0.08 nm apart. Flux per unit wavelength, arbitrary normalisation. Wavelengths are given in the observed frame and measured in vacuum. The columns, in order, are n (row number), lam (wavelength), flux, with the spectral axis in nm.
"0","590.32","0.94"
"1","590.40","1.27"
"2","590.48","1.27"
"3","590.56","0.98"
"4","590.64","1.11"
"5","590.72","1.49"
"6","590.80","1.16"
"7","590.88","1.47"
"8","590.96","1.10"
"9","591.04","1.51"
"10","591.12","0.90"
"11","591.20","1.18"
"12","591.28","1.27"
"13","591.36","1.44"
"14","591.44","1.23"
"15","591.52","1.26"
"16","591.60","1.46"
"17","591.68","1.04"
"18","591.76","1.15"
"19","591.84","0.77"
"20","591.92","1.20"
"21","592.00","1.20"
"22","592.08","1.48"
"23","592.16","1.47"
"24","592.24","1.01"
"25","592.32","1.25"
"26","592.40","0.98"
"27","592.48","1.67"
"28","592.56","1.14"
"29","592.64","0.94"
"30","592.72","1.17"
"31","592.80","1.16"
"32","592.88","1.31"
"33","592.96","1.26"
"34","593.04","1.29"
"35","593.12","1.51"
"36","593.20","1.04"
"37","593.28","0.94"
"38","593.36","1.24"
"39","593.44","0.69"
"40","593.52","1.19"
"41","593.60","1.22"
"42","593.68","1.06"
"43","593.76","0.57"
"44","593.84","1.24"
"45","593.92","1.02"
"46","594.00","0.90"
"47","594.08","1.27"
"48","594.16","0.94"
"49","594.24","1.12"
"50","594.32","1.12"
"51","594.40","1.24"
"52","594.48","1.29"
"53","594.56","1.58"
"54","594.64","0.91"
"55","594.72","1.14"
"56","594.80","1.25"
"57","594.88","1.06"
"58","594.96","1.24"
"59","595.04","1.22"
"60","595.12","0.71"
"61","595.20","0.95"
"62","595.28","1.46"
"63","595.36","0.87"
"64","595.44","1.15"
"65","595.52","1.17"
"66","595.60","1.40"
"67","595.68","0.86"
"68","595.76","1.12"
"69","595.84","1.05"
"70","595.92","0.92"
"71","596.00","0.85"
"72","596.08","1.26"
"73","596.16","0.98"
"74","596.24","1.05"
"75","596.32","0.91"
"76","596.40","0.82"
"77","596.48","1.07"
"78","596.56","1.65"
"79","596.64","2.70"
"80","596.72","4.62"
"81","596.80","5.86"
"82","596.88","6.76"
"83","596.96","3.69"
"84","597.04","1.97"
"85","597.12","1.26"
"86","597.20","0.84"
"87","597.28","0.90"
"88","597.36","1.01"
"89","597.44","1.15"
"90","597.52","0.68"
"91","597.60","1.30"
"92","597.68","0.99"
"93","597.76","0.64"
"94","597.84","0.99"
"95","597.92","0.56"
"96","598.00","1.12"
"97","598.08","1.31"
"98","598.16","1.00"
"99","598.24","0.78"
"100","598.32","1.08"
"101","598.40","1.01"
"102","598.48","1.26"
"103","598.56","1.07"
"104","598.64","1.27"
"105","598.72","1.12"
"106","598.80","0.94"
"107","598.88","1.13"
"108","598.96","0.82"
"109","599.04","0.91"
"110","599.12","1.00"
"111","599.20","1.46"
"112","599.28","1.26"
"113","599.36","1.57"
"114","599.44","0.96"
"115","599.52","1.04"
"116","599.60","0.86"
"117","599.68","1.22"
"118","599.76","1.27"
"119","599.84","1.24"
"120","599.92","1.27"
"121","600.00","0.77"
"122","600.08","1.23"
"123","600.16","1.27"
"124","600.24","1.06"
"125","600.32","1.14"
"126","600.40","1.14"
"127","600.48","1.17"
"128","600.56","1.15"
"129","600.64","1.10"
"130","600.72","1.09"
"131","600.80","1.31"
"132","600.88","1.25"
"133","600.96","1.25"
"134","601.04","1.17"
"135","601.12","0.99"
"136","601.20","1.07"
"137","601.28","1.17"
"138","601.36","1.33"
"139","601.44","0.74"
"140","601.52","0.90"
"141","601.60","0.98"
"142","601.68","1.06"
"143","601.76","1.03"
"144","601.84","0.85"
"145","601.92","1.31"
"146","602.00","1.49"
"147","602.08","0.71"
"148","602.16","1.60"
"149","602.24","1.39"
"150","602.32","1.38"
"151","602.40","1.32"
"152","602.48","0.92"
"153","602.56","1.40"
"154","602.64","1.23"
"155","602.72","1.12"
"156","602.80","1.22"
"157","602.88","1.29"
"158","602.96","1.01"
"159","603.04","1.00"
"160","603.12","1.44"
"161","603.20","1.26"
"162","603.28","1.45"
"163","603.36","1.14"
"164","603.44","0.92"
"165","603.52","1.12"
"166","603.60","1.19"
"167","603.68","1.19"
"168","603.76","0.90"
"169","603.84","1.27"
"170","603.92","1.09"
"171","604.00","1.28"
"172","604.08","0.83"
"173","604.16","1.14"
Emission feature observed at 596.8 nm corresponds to H-beta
